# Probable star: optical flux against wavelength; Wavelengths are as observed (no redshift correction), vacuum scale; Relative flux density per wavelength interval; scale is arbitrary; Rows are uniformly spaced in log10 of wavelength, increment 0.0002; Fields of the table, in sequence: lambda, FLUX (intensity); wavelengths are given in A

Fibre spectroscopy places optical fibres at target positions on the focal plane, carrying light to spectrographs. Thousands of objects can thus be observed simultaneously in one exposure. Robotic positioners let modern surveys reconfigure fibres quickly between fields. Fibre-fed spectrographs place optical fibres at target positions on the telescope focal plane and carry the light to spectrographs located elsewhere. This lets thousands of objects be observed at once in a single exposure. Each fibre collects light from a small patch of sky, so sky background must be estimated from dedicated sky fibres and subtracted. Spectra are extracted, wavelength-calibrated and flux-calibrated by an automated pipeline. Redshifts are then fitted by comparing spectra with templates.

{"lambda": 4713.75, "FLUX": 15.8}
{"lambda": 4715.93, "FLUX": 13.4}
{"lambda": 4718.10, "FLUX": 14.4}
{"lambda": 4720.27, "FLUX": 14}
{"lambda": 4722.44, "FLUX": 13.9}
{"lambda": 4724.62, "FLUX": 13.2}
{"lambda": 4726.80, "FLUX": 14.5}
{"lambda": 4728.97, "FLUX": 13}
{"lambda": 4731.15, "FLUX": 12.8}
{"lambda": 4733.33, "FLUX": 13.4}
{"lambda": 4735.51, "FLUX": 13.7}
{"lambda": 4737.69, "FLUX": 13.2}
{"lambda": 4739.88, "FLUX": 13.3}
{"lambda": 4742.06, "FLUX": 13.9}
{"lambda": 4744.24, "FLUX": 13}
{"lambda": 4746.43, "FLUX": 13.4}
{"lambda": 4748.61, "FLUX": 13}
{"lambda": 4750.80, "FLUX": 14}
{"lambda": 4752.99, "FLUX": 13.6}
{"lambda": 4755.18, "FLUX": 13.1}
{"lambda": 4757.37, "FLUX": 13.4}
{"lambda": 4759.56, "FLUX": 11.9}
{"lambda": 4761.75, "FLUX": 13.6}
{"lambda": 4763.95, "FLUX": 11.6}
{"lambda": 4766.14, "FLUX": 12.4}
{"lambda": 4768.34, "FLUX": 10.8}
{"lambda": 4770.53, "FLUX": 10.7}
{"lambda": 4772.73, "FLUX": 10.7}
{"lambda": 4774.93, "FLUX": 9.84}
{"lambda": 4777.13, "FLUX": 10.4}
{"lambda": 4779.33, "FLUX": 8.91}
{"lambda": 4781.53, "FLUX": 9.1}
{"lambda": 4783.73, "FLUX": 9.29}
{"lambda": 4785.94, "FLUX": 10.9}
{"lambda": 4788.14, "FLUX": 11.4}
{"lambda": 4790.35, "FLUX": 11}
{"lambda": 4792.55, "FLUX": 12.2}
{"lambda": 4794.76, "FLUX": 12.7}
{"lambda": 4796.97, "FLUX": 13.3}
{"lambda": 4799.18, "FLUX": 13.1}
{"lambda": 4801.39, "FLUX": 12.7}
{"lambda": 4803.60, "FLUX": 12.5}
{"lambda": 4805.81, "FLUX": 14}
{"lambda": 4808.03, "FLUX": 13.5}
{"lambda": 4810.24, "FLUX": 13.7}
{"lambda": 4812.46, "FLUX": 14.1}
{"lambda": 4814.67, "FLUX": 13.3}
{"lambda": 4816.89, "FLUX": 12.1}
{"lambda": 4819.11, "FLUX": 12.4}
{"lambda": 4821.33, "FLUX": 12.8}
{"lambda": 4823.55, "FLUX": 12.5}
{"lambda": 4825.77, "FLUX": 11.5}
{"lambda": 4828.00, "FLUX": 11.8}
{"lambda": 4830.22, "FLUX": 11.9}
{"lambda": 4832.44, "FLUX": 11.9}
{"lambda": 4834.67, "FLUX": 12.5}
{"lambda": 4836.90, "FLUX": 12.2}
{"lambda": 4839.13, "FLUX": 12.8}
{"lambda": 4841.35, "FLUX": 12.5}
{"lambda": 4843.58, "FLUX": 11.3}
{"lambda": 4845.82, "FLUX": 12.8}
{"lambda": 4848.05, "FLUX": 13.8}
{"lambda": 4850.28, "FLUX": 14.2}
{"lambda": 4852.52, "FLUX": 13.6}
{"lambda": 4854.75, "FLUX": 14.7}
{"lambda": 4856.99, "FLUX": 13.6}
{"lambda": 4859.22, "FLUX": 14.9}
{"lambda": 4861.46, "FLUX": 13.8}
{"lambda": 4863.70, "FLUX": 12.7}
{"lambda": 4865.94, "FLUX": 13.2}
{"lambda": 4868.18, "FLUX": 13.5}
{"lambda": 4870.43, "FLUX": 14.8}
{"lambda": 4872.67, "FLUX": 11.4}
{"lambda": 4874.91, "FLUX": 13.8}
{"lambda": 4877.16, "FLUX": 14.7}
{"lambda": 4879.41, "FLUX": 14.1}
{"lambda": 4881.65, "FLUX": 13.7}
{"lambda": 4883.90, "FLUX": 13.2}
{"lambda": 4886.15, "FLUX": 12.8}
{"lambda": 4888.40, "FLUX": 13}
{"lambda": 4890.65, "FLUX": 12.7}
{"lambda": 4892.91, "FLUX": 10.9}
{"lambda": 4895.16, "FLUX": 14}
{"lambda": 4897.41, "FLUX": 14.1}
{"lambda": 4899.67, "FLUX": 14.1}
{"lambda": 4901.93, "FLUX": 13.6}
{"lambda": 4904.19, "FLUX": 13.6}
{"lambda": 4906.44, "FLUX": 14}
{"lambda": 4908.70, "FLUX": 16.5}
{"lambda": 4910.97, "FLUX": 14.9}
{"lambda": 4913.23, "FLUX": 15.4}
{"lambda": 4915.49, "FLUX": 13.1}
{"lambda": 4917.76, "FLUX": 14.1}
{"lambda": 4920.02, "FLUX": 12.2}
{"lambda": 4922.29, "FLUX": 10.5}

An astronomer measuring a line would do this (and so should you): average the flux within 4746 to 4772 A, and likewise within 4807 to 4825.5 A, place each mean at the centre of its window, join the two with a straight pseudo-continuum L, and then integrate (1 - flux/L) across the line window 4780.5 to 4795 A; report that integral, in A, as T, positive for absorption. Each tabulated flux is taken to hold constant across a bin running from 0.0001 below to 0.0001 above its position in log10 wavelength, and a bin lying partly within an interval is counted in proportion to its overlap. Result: 2.2 A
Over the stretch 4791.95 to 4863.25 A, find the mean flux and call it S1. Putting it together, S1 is 13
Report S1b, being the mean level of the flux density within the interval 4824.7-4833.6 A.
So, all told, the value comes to 11.8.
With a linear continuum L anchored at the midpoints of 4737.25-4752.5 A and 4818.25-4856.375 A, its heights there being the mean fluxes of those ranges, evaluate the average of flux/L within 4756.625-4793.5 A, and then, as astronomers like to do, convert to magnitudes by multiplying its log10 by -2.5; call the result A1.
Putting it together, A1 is 0.192 mag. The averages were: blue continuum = 13.4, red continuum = 12.7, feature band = 11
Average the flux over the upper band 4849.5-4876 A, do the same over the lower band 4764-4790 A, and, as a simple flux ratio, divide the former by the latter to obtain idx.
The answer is 1.31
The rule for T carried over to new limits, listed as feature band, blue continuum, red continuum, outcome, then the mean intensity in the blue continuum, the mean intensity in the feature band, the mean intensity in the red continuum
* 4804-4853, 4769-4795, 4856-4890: -2.94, 10.5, 12.8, 13.5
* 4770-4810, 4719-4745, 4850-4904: 5.91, 13.5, 11.5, 13.5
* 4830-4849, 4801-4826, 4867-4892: 1.05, 13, 12.4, 13.4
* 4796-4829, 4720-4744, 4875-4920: 1.81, 13.5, 12.9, 13.8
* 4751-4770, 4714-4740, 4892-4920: 1.59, 13.6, 12.6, 14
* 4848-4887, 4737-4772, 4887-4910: -0.69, 12.8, 13.7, 13.6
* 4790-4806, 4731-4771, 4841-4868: 0.57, 12.9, 12.7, 13.5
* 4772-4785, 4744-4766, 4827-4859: 3.30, 13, 9.69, 12.9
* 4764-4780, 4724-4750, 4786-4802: 2.57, 13.4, 10.6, 12.2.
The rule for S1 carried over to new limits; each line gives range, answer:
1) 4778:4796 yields 10.7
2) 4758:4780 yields 11.2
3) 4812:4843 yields 12.4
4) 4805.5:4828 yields 12.9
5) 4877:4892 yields 13.3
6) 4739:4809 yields 12.1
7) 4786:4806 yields 12.4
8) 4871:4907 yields 13.4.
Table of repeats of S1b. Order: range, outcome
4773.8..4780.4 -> 9.72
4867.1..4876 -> 13.4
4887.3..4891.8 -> 12.8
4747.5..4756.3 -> 13.4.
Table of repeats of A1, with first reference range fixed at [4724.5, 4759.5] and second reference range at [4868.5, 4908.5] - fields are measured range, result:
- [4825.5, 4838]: 0.125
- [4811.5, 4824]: 0.047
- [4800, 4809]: 0.022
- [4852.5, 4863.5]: -0.046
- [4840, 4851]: 0.049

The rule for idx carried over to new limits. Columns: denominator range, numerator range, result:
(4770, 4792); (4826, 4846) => 1.18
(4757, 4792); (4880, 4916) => 1.25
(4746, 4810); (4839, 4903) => 1.12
